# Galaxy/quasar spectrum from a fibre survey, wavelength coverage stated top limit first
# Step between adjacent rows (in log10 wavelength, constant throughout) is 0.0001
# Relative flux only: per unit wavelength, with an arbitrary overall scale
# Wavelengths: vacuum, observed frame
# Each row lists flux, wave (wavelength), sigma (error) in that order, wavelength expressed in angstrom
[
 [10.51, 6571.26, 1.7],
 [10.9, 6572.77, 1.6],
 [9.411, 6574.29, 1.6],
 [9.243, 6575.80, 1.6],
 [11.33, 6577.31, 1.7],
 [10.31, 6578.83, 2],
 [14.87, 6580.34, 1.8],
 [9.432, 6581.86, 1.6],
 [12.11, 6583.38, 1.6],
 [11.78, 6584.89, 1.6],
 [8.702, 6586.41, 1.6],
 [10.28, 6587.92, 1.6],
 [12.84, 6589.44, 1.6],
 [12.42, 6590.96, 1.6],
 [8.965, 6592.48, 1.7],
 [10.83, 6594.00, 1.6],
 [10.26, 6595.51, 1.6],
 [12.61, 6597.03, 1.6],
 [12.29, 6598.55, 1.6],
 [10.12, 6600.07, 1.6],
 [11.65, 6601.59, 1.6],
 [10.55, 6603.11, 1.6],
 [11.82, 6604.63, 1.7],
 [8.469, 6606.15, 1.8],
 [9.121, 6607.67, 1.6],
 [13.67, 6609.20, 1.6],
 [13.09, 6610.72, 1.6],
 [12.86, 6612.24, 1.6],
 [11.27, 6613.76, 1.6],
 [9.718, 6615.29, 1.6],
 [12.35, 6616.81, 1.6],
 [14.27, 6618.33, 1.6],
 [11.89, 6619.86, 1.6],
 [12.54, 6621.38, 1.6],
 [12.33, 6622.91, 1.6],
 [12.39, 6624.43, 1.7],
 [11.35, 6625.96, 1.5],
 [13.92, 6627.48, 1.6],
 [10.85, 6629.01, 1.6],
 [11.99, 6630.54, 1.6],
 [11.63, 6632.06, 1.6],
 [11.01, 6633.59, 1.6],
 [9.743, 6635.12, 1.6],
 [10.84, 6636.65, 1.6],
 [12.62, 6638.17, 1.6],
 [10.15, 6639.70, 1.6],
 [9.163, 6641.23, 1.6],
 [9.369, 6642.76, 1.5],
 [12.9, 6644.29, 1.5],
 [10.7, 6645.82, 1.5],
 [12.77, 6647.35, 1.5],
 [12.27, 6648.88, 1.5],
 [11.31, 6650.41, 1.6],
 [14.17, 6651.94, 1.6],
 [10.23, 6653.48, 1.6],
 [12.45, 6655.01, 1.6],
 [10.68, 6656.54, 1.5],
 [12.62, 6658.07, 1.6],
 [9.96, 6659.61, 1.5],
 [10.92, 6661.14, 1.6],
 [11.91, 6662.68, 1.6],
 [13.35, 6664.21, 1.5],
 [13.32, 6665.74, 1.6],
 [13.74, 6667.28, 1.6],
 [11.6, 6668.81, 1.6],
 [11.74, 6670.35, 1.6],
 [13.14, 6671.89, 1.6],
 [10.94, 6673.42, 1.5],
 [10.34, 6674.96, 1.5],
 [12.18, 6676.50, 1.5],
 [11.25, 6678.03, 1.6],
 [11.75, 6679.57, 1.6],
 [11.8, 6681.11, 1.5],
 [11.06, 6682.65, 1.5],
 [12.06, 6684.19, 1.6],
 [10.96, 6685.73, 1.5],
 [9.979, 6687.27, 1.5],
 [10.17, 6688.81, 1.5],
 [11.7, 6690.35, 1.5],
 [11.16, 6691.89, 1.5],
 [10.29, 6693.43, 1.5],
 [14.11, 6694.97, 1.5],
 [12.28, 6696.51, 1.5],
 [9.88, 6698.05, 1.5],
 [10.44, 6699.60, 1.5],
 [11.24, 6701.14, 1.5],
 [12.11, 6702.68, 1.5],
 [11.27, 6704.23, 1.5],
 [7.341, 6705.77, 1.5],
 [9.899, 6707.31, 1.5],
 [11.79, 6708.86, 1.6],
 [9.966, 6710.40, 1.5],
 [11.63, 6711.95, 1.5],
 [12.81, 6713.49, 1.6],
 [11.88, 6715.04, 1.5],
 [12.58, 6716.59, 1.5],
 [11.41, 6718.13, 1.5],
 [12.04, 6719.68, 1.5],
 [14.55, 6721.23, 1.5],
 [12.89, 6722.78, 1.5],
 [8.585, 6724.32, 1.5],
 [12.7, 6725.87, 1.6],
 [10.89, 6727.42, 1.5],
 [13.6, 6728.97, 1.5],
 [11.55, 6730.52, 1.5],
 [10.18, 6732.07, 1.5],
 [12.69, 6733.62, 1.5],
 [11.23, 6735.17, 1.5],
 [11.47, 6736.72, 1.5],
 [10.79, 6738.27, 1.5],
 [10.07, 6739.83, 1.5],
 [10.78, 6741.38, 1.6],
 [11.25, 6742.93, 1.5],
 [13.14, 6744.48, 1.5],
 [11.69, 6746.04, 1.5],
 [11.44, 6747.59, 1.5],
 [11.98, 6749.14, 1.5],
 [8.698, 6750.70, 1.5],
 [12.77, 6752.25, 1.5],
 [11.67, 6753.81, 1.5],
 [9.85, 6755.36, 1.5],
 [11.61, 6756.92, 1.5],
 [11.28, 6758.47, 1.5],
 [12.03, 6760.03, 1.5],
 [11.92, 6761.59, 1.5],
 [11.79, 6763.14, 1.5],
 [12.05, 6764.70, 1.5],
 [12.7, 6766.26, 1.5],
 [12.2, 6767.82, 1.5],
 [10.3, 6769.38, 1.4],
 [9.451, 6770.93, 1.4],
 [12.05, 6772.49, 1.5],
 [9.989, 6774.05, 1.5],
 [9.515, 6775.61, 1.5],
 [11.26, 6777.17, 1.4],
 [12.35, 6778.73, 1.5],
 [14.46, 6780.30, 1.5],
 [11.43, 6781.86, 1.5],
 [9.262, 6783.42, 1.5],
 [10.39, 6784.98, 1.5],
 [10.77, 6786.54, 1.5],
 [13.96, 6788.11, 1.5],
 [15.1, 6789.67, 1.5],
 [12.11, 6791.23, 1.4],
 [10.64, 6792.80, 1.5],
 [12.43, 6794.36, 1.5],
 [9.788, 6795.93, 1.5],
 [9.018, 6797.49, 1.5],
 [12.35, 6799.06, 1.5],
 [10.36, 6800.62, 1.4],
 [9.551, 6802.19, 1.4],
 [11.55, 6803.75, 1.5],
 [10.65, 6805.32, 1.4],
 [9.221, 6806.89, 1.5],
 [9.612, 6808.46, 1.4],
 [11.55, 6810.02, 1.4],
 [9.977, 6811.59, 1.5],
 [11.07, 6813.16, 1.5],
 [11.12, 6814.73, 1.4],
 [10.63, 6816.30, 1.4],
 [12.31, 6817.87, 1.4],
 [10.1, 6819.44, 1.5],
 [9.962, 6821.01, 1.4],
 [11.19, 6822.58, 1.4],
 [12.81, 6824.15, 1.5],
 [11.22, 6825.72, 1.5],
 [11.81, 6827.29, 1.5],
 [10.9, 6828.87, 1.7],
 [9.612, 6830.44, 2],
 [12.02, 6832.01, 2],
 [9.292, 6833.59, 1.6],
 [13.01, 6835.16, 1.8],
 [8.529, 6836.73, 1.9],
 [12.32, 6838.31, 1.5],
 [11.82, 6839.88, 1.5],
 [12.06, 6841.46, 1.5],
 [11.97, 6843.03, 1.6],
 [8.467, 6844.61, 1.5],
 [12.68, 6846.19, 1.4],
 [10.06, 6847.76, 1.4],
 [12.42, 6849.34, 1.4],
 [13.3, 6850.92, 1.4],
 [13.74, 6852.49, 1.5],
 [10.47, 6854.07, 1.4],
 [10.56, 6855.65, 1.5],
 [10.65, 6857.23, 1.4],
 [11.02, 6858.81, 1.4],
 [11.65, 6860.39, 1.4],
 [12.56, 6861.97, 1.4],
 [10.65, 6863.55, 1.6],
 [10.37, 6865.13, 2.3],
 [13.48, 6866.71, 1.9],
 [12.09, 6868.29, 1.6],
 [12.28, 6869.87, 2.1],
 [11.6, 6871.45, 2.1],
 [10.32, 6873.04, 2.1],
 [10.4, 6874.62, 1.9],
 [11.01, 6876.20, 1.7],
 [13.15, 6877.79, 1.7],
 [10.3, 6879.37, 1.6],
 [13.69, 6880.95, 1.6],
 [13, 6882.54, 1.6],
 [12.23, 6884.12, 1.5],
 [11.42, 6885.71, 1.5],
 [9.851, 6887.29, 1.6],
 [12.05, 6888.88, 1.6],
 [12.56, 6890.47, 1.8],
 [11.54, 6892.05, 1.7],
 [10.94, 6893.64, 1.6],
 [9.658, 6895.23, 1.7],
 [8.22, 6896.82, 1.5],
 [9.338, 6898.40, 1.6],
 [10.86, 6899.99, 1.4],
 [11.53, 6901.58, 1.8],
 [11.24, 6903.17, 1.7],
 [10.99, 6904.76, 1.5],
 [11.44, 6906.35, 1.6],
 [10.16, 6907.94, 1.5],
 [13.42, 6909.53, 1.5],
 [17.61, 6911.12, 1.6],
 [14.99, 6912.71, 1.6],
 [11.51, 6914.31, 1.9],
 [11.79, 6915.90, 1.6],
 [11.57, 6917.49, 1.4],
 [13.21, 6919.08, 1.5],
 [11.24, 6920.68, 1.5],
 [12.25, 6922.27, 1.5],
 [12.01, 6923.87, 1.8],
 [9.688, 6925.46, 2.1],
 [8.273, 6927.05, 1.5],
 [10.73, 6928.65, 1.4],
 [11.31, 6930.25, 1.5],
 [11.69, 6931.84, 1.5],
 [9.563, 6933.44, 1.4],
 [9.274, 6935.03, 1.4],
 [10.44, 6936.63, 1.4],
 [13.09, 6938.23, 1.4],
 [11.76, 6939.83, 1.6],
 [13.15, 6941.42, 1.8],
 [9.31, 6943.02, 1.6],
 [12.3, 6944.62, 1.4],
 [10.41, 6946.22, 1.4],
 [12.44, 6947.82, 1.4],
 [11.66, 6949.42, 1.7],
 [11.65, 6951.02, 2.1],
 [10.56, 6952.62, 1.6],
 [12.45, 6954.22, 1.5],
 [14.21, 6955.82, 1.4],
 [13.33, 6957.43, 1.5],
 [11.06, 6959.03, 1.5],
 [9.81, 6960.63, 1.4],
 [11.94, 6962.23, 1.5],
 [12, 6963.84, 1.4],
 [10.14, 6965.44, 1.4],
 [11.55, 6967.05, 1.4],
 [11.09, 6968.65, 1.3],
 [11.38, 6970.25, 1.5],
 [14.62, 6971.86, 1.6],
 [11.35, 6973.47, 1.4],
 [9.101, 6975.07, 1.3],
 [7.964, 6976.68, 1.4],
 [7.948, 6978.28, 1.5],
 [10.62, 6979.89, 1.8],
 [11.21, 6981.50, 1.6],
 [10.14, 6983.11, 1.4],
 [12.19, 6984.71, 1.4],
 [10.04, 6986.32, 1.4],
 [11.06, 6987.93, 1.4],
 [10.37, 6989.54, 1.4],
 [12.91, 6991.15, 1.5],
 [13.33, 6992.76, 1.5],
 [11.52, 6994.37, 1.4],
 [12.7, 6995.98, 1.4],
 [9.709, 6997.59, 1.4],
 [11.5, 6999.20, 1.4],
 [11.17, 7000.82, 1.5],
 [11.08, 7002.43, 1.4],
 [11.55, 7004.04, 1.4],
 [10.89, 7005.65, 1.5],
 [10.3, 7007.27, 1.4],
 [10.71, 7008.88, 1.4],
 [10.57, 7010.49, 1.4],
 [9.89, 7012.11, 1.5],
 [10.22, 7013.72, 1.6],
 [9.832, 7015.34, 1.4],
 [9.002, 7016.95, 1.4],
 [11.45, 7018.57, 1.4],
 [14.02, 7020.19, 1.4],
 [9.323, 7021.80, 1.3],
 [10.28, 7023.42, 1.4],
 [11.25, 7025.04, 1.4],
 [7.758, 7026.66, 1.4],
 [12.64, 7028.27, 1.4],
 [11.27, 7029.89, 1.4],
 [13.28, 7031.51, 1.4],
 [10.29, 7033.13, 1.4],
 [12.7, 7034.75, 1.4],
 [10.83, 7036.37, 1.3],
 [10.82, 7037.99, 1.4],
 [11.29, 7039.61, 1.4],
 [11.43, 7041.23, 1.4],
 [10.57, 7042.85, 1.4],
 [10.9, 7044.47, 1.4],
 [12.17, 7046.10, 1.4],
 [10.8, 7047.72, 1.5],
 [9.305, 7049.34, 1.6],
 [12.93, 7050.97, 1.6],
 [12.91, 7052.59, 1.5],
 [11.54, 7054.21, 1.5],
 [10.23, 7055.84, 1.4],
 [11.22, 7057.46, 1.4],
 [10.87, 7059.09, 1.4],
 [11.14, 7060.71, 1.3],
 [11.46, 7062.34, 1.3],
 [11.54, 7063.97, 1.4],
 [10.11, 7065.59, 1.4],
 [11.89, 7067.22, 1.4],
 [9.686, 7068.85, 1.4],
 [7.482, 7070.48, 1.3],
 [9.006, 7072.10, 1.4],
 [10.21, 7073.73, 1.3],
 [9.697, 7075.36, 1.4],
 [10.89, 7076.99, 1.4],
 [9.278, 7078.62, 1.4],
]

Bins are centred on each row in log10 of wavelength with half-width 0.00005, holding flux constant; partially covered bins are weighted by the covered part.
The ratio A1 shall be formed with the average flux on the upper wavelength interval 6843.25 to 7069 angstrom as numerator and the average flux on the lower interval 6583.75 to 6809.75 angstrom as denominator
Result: 0.99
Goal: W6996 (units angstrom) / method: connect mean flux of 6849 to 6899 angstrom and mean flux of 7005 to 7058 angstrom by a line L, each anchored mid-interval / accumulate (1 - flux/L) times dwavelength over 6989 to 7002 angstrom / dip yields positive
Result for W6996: -0.7 angstrom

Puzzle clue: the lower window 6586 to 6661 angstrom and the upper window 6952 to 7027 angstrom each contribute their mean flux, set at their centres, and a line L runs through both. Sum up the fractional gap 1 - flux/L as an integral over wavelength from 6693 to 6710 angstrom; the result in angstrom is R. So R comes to 0.6 angstrom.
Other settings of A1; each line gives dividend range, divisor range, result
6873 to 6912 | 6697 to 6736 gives 1.01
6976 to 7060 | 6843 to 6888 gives 0.95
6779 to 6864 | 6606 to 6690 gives 0.97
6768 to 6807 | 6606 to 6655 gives 0.96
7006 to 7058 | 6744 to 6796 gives 0.95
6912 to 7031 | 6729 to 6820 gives 0.99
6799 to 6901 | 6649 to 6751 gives 0.97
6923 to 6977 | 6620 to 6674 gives 0.96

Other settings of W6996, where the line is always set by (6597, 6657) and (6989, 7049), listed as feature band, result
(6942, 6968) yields -0.9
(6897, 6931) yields -1.2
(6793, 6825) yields 1.6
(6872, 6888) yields -0.4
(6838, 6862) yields -0.6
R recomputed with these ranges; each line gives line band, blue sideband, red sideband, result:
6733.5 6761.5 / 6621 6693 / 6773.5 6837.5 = -0.2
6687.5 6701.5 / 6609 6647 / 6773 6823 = 0.3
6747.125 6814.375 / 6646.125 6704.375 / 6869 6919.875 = 2.7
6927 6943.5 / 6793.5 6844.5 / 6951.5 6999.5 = 0.4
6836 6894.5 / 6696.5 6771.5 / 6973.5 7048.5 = -2.1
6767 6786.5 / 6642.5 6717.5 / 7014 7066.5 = 0.6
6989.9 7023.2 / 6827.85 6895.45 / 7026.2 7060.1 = 0.7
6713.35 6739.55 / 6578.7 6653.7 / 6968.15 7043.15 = -1.1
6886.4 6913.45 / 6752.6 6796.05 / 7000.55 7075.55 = -0.8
